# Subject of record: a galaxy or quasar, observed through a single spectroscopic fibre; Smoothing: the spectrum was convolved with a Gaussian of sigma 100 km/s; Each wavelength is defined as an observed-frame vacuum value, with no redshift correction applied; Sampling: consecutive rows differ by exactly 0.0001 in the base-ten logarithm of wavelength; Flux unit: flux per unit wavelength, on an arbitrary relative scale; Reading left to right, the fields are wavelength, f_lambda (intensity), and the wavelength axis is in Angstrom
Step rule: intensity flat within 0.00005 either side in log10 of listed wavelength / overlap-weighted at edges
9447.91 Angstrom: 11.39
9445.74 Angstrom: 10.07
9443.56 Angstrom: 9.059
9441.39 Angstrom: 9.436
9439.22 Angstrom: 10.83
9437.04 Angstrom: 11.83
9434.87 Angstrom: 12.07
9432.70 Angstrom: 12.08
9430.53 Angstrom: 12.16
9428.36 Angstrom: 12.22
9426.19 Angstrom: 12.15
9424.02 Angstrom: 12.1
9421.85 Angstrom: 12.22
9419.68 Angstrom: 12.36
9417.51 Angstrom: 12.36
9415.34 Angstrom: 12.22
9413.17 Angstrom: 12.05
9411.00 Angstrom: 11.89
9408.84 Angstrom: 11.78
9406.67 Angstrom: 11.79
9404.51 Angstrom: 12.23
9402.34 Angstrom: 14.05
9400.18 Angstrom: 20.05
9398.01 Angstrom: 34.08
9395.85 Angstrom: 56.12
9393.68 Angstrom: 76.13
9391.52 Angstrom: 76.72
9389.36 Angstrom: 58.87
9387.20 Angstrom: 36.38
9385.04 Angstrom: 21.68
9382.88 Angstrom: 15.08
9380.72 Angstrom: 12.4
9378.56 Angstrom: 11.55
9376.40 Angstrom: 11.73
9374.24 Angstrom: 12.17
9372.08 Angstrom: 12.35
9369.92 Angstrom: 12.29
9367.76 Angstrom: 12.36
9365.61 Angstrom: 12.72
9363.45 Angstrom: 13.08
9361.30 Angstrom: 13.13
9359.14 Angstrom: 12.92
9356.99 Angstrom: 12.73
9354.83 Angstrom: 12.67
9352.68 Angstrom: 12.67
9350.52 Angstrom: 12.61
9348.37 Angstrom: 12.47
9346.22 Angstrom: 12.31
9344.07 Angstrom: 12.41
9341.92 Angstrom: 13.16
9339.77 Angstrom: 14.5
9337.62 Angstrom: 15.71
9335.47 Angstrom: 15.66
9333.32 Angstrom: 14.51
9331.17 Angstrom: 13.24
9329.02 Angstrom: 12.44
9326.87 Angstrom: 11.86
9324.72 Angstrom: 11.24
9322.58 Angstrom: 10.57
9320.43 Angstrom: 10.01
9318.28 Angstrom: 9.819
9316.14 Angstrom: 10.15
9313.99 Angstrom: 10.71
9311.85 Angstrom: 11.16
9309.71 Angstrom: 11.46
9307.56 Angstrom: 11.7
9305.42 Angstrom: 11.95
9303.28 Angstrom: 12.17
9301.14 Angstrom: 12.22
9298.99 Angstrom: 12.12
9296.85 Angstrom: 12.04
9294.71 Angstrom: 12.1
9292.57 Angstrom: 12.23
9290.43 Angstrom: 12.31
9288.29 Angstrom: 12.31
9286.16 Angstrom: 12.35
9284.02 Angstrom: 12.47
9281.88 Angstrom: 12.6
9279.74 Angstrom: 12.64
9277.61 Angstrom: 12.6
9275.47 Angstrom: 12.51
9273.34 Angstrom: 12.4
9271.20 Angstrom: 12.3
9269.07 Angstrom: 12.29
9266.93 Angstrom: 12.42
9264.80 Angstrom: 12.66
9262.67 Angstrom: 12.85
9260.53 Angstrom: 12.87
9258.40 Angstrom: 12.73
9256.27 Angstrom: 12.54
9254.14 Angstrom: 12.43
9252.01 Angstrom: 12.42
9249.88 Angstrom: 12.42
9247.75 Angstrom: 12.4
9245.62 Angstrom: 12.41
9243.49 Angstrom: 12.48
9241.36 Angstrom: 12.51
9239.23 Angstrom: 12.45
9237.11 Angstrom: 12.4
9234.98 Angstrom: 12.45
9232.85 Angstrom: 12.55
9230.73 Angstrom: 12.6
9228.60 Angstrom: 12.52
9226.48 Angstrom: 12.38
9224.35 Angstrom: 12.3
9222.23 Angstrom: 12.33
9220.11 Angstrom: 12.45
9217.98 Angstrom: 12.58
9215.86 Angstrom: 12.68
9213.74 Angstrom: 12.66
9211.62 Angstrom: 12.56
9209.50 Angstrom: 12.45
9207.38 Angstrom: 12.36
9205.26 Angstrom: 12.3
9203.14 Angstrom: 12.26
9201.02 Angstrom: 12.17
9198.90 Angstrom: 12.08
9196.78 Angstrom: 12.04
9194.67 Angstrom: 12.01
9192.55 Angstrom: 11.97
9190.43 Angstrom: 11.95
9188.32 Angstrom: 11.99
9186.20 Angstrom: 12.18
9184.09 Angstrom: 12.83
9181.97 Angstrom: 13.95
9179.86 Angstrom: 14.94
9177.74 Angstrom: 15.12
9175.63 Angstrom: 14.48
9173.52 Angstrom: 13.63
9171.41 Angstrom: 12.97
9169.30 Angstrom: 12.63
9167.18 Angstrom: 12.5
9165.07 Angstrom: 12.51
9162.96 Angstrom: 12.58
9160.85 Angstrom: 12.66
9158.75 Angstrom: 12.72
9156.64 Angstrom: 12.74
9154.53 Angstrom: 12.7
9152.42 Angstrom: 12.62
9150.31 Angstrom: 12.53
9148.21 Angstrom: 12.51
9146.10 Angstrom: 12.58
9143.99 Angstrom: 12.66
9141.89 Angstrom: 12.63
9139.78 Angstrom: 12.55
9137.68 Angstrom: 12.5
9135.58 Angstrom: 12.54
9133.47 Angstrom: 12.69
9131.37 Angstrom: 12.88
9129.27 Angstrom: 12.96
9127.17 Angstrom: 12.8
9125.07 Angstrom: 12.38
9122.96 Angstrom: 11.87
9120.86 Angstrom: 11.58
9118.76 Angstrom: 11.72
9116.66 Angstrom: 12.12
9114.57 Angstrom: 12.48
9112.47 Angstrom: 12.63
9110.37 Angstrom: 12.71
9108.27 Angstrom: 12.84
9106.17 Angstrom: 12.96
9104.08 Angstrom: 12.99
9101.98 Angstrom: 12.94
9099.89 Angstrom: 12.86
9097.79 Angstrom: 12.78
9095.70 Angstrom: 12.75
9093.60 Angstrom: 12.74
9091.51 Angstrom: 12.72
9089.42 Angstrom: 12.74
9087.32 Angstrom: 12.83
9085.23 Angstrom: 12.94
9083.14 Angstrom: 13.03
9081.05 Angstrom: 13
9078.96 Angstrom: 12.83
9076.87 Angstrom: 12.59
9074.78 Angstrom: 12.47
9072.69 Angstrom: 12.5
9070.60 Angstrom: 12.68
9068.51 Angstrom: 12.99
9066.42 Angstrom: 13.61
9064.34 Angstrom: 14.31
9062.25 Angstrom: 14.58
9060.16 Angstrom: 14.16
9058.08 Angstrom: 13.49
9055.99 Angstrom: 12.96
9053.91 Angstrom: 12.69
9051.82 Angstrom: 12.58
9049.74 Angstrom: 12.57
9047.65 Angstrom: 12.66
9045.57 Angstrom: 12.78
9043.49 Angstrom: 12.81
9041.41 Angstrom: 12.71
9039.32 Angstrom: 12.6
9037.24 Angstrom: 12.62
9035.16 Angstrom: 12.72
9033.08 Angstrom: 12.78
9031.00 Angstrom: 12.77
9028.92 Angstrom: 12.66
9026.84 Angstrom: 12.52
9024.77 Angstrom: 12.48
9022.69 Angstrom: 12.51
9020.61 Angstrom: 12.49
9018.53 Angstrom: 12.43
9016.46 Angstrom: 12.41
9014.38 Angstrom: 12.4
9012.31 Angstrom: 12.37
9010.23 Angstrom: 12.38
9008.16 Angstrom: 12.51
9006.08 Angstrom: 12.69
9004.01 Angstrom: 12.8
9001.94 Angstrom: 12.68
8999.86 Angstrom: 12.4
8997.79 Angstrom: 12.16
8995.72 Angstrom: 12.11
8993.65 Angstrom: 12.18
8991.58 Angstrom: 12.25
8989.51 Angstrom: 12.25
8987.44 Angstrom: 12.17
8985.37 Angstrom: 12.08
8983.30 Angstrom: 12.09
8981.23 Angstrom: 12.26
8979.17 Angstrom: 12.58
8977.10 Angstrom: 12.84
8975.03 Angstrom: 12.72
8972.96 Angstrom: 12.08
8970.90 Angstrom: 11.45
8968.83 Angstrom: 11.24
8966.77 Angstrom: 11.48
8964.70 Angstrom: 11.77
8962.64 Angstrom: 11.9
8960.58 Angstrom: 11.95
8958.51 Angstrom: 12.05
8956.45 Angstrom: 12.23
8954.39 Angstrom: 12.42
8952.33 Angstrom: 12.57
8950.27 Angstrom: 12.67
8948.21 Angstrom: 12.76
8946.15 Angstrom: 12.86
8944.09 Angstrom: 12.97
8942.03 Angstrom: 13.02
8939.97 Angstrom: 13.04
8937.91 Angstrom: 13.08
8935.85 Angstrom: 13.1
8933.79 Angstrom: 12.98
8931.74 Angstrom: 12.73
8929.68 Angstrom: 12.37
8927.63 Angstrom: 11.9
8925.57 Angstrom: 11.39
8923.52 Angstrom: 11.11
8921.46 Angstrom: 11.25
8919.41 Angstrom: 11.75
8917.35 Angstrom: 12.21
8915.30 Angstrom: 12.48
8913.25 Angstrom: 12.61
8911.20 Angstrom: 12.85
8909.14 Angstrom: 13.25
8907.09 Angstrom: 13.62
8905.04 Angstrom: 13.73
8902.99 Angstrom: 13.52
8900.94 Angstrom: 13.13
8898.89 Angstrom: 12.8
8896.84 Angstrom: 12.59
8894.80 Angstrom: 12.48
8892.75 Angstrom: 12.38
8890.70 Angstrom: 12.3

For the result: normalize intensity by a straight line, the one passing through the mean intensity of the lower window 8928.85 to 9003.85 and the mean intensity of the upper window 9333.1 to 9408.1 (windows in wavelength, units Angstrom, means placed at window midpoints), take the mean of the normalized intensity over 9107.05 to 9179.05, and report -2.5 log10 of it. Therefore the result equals 0.26 mag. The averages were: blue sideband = 12.4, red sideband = 20.9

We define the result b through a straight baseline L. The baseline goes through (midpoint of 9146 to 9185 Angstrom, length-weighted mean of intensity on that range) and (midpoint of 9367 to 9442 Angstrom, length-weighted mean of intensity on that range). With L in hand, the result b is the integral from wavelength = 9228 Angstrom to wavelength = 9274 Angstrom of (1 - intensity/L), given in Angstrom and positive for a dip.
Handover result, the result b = 9.33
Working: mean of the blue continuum 13.1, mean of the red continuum 20.3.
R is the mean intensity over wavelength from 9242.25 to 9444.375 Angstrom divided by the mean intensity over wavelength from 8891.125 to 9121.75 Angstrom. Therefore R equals 1.2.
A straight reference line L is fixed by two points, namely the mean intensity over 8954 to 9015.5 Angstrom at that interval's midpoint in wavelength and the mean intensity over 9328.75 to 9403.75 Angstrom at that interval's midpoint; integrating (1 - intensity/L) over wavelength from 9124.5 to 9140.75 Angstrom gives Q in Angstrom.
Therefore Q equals 3.07 Angstrom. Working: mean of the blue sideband 12.2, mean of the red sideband 21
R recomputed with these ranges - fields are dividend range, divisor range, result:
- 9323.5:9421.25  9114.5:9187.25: 1.48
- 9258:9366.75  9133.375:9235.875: 0.98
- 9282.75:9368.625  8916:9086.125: 0.99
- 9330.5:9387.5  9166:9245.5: 1.10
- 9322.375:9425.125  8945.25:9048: 1.50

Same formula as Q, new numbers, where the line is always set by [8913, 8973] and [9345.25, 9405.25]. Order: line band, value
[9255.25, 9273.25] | 6.7 Angstrom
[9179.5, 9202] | 7.1 Angstrom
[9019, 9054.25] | 4.5 Angstrom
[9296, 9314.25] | 8.0 Angstrom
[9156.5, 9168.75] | 3.5 Angstrom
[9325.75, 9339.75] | 5.0 Angstrom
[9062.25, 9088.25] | 4.0 Angstrom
